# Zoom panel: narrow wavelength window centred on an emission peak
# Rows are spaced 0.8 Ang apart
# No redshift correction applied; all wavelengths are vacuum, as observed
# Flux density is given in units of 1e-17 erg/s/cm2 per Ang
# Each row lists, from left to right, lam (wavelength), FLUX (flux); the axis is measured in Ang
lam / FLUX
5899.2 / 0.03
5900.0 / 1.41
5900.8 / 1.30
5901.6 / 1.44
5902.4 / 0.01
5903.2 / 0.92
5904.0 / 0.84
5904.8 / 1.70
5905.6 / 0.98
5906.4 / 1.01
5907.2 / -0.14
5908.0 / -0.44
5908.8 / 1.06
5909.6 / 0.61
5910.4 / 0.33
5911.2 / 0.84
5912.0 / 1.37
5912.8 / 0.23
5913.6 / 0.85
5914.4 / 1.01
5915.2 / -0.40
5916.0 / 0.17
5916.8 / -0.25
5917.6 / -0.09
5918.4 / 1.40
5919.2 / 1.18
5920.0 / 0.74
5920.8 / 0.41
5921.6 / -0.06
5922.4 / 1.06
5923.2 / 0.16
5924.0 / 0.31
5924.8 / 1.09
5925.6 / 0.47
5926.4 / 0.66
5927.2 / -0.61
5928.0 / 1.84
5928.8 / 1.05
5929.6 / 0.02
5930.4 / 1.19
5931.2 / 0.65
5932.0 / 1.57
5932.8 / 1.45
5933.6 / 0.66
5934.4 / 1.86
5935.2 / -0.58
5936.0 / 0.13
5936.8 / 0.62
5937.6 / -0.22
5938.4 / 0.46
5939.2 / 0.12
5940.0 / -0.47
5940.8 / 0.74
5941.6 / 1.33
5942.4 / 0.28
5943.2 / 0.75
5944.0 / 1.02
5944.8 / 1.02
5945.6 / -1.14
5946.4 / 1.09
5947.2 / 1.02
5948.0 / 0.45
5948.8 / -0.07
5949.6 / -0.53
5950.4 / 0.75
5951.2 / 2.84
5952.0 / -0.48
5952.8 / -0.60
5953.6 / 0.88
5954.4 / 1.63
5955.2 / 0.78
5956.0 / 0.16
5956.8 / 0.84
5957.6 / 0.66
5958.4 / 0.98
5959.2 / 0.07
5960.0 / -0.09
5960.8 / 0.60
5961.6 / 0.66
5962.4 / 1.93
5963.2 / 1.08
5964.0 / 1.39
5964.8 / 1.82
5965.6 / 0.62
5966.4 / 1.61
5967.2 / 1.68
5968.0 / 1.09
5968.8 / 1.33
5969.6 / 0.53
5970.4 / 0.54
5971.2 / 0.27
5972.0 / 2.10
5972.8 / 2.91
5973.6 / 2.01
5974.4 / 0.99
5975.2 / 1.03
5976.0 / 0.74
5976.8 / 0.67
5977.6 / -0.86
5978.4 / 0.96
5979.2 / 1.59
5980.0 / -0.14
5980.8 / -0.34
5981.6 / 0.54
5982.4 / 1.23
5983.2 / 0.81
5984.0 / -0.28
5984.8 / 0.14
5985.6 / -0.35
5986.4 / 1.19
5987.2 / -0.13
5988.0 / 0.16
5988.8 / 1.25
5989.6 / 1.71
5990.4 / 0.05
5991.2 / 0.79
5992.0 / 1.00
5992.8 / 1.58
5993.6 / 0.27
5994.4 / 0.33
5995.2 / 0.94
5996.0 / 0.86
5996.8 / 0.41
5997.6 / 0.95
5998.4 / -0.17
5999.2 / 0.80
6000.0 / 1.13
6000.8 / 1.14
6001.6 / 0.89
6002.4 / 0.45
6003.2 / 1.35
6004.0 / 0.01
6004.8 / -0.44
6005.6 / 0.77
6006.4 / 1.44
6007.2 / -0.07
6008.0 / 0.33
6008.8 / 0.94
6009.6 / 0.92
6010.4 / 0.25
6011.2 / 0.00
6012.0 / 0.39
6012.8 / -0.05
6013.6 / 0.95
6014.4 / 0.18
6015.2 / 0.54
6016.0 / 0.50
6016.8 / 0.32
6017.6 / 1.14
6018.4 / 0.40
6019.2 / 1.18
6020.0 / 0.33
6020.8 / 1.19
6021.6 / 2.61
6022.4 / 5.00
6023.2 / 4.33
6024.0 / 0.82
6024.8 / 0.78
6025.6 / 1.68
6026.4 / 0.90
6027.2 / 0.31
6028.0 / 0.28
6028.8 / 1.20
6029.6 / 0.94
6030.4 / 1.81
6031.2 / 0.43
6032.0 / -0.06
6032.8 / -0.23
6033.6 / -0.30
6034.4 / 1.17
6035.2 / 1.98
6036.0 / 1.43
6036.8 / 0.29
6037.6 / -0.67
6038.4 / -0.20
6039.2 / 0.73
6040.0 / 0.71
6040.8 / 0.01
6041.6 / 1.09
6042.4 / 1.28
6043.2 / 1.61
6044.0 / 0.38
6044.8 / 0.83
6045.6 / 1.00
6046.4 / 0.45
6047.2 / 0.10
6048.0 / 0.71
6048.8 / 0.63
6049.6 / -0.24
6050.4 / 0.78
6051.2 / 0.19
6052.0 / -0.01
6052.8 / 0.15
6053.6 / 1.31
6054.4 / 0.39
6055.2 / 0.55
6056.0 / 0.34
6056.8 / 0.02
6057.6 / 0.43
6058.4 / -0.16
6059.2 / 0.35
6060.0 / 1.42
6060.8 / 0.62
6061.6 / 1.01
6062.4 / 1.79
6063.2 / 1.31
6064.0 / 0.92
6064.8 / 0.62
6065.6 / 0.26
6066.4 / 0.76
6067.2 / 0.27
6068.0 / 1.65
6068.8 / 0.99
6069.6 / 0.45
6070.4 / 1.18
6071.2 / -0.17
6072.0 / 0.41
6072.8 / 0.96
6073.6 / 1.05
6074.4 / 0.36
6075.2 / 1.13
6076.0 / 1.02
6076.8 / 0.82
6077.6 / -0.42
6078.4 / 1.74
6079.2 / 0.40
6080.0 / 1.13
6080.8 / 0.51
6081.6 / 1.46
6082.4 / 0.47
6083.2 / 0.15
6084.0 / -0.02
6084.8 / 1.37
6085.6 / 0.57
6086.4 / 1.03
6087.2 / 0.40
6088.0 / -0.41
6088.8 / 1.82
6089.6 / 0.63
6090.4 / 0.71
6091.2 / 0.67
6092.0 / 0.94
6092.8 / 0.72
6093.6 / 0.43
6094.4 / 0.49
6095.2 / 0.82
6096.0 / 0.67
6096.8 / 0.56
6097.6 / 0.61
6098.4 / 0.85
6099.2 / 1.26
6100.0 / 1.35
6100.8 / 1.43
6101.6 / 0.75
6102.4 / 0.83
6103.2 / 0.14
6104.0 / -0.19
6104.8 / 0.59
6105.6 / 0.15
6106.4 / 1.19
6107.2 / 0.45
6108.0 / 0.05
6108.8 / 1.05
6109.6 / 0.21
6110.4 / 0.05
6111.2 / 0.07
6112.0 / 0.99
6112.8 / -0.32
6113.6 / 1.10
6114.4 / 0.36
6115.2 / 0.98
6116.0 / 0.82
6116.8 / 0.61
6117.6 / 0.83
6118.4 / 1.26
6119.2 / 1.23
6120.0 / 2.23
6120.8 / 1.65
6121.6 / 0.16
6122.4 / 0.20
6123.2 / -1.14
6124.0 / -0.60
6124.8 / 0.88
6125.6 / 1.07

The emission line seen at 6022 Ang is [O III] 5007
